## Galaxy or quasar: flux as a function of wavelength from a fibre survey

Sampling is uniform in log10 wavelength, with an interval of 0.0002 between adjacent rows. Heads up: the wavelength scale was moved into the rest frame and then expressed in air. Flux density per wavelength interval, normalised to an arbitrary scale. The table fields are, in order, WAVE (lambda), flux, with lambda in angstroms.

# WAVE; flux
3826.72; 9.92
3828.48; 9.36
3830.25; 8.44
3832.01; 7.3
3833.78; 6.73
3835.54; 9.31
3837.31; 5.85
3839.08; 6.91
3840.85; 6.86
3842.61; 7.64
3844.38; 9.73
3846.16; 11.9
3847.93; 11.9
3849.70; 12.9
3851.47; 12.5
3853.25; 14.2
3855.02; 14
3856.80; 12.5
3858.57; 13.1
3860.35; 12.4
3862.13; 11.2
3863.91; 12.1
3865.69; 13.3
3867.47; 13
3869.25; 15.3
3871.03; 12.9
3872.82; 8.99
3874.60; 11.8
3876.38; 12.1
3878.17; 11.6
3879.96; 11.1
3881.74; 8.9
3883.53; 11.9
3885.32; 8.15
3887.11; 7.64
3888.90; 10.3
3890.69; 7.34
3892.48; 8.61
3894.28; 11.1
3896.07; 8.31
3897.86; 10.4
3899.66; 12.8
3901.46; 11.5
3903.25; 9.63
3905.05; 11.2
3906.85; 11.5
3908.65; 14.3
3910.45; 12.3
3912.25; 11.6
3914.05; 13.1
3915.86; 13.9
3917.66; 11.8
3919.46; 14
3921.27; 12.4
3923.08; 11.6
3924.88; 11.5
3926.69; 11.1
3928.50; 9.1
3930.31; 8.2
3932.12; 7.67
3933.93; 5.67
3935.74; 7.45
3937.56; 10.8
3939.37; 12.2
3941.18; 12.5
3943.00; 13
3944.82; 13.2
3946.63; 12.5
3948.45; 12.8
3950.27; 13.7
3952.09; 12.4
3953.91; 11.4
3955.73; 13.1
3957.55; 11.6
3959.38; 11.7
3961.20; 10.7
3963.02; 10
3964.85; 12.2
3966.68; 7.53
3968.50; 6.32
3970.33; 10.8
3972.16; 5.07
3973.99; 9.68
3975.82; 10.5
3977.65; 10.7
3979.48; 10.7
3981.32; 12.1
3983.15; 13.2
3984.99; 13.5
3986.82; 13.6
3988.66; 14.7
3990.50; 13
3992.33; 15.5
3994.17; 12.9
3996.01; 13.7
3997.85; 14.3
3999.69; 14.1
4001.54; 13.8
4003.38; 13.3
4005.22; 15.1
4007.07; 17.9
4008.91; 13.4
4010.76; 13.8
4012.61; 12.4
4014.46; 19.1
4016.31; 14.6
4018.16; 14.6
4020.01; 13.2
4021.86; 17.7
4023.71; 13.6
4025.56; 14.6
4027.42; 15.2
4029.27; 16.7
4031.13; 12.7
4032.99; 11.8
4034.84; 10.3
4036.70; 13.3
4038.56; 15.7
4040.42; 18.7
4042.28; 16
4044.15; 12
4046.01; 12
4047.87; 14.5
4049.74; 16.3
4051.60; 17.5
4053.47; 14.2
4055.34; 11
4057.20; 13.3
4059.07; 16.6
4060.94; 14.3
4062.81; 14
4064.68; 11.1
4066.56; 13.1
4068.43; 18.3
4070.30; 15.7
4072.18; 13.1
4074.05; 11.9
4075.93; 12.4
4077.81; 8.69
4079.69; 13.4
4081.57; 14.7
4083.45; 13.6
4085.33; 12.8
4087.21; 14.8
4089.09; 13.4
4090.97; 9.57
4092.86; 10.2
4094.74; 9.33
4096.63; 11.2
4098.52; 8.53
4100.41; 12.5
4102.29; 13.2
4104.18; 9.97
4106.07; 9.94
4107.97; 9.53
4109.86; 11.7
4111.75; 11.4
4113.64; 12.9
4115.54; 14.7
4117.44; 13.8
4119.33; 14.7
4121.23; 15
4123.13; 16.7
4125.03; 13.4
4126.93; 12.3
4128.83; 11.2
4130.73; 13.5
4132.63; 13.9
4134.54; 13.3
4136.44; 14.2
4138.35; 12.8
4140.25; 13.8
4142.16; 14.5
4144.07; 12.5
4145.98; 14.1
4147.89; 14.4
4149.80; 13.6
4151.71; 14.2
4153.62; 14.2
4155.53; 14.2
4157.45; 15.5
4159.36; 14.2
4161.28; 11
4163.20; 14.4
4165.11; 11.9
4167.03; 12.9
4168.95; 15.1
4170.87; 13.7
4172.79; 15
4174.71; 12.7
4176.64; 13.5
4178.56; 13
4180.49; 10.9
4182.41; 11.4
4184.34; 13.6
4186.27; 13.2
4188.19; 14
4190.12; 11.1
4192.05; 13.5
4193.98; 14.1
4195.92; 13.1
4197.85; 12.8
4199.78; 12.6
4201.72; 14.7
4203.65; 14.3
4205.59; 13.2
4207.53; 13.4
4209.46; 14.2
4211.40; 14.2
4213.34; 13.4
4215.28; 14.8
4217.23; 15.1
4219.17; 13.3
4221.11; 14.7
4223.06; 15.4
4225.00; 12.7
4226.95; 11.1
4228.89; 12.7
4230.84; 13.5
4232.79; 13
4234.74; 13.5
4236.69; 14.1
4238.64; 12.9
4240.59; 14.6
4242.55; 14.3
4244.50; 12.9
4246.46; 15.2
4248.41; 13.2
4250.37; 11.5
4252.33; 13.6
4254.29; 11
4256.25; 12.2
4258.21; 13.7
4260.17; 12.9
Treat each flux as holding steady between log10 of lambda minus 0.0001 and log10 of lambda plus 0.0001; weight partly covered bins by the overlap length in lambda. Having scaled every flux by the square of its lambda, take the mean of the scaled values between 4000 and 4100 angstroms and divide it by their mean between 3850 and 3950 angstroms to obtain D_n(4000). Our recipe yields 1.30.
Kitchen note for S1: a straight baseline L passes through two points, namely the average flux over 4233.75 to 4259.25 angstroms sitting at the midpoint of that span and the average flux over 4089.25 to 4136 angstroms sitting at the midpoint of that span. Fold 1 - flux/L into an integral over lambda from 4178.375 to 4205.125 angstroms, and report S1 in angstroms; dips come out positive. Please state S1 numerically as -0.4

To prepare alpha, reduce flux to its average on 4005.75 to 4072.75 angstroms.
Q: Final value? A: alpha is 14.5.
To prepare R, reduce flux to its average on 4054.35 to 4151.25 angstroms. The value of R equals 12.9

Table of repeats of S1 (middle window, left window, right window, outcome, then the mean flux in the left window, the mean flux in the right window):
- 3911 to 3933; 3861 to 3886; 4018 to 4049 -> 1.9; 11.6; 14.3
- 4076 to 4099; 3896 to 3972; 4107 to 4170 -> 2.0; 11.1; 13.5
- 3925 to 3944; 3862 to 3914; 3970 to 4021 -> 3.4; 11.1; 13.2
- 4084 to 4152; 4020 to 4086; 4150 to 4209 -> 4.9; 14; 13.4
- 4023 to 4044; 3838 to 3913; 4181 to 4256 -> -3.8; 11.1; 13.4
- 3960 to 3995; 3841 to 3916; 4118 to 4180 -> 3.0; 11.4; 13.7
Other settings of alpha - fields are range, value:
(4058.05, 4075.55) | 14.2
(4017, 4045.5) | 14.4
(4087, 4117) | 11.4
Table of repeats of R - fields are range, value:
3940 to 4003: 12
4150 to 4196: 13.4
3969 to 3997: 11.9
